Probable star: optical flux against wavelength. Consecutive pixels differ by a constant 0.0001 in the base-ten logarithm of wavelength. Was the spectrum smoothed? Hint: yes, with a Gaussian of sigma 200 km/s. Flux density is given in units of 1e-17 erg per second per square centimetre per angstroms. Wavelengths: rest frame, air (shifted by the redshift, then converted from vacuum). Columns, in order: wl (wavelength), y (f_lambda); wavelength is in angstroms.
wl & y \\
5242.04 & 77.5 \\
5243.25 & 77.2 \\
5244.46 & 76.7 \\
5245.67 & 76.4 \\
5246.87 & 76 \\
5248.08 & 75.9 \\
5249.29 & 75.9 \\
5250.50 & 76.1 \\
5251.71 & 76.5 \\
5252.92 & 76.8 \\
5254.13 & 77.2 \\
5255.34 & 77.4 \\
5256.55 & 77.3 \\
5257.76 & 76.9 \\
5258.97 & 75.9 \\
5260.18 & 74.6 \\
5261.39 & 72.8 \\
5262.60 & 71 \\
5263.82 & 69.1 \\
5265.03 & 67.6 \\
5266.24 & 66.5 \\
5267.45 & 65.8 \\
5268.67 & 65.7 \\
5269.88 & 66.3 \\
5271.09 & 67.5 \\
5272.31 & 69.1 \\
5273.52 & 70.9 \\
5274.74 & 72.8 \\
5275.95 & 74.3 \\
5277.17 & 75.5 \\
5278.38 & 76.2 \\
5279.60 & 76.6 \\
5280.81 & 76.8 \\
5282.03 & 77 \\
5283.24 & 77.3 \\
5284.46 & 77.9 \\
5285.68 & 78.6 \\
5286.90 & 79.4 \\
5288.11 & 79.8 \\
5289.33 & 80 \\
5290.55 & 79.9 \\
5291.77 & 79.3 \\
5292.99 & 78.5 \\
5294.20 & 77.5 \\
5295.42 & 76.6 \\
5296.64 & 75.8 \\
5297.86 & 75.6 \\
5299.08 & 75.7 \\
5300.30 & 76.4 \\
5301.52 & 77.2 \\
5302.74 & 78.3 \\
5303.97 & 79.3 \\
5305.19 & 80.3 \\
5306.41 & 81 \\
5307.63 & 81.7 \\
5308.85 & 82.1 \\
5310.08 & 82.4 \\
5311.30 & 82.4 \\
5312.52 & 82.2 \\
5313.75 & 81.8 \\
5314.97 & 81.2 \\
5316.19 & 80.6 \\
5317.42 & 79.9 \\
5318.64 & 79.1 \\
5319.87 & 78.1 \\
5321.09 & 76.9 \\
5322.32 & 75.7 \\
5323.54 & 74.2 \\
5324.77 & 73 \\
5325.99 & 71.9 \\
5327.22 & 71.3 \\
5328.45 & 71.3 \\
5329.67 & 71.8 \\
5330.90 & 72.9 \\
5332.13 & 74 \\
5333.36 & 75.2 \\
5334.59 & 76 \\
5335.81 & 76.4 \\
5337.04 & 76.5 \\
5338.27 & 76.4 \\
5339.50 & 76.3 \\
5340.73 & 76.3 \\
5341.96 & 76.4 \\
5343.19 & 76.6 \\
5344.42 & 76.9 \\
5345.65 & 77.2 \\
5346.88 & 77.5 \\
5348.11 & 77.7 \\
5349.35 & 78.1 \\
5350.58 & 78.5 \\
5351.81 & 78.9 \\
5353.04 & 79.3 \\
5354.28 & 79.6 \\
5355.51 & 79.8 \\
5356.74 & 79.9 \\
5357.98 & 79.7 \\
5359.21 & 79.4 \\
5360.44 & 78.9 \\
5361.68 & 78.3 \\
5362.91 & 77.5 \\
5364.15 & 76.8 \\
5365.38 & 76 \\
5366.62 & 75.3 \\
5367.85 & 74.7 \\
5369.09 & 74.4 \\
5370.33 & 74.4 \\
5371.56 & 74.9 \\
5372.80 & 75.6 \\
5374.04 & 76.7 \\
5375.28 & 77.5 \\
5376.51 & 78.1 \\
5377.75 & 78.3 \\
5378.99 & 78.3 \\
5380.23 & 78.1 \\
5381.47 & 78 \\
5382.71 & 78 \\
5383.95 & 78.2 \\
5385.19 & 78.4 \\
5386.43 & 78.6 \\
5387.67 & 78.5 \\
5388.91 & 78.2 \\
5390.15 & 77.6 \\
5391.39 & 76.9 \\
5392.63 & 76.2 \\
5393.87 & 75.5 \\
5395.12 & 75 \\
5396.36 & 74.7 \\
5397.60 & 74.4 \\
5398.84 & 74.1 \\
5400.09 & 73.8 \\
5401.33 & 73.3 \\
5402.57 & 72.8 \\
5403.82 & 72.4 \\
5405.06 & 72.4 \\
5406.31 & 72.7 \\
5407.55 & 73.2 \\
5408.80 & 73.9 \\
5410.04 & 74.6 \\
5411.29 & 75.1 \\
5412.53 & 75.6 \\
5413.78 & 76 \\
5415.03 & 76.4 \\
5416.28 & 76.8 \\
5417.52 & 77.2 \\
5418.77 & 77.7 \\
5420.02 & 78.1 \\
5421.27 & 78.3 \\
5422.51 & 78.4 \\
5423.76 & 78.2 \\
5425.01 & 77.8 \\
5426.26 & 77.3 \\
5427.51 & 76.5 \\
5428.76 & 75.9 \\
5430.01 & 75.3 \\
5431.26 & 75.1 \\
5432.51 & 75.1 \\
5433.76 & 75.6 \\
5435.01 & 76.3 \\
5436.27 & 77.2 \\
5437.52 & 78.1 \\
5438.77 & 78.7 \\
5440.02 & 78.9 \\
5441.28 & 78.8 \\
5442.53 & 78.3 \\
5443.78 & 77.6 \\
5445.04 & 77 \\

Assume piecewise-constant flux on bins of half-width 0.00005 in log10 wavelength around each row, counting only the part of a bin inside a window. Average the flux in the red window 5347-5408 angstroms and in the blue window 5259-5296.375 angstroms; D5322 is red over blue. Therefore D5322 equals 1.0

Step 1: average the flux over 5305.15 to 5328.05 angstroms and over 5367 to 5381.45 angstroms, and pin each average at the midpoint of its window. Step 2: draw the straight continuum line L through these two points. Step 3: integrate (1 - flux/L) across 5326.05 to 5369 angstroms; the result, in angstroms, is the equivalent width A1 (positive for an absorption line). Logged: 0.5 angstroms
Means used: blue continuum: 78.6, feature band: 76.6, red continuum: 76.5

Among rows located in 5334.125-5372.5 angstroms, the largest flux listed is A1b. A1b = 79.9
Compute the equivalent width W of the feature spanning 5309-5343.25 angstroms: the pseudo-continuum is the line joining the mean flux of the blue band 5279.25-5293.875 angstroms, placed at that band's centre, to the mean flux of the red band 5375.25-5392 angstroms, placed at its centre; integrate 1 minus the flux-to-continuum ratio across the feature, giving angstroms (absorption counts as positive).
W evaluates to 0.7 angstroms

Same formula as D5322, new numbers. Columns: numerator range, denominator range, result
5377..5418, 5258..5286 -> 1.05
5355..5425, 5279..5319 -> 0.97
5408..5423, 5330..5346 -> 1.01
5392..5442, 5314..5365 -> 0.99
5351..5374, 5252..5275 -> 1.08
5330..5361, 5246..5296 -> 1.03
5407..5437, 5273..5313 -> 0.98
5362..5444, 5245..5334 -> 1.01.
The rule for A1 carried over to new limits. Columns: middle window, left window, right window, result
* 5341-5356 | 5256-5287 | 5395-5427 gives -0.7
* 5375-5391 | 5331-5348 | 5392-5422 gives -0.6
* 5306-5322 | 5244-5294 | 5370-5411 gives -1.2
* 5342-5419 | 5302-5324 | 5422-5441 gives 1.6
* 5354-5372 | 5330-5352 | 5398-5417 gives -0.4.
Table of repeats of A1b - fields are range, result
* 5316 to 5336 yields 80.6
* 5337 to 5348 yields 77.5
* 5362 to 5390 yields 78.6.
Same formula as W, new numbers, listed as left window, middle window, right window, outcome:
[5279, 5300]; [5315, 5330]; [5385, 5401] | 0.3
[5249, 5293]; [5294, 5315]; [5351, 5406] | -1.2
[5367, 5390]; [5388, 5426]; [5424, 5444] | 0.7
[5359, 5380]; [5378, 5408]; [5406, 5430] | 0.3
